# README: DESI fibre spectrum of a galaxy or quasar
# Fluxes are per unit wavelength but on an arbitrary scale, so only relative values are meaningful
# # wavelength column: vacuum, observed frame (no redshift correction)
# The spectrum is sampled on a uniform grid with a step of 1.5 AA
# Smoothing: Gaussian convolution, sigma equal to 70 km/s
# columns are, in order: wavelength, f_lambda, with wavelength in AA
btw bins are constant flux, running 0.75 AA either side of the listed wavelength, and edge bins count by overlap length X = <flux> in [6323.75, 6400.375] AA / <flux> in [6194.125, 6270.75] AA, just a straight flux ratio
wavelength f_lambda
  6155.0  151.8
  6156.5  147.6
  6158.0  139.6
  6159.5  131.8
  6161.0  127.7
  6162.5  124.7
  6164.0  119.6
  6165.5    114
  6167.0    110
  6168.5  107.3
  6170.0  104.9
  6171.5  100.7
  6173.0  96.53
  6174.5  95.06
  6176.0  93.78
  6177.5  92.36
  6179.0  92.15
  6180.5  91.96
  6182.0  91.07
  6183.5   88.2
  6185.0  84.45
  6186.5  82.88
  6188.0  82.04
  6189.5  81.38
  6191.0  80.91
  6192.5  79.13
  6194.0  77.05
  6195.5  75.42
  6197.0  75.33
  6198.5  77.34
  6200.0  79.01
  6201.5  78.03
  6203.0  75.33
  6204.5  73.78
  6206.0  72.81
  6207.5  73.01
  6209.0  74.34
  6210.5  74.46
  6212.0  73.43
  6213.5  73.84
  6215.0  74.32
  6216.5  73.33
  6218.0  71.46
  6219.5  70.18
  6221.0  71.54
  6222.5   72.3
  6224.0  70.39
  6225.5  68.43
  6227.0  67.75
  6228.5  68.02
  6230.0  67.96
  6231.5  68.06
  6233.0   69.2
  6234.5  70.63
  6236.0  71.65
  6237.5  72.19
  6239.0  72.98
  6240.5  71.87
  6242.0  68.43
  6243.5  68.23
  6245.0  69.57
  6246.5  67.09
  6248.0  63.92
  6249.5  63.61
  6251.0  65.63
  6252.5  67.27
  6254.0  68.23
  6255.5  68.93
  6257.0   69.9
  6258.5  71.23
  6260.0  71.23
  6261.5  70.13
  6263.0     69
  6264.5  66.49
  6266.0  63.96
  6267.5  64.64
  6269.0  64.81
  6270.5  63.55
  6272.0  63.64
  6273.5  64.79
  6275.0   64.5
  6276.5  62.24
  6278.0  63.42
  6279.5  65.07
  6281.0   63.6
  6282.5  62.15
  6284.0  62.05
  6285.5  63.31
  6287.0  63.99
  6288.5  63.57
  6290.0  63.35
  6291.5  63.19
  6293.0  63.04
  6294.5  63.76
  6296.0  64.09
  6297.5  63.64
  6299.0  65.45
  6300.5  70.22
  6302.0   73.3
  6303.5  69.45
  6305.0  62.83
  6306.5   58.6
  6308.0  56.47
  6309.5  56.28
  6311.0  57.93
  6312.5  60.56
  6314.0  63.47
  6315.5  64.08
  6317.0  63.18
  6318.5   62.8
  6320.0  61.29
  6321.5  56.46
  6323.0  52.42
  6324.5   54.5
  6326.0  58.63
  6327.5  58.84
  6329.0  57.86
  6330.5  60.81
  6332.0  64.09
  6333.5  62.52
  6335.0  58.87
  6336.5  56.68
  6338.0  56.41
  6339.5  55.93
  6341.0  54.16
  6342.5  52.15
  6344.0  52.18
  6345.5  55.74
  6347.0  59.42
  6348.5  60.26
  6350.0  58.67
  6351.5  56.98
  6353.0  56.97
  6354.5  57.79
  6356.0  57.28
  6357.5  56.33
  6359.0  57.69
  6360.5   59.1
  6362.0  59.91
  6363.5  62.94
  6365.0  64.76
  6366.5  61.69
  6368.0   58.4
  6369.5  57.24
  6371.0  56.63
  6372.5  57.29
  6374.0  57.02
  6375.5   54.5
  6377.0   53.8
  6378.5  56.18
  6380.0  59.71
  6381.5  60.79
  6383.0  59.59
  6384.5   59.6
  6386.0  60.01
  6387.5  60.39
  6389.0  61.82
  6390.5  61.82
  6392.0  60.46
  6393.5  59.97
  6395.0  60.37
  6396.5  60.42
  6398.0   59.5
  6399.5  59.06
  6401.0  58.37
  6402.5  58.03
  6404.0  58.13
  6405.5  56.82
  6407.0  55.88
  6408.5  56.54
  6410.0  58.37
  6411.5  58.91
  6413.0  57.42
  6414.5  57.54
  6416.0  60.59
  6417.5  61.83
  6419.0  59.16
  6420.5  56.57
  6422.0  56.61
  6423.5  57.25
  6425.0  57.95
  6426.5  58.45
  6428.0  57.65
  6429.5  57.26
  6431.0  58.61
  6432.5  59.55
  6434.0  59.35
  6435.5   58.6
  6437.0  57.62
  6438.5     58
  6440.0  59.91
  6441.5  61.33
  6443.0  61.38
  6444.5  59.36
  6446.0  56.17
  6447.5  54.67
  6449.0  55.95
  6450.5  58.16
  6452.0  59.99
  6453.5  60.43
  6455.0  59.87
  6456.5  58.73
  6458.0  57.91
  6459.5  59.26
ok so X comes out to 0.83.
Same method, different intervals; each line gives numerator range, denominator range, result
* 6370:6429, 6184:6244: 0.79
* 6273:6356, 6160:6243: 0.74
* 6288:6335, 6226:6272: 0.91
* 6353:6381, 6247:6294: 0.89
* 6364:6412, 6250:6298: 0.90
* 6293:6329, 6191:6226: 0.83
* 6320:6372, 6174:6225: 0.73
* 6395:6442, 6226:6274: 0.86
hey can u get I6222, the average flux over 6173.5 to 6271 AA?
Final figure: 74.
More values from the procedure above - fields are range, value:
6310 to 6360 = 58.3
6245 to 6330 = 63.8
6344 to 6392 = 58.6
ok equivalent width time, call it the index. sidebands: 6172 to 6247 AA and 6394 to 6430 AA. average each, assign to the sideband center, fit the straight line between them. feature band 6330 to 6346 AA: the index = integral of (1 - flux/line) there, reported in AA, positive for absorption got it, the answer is 1.9 AA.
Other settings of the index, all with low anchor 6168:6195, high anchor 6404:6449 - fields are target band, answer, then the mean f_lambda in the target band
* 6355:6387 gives 3.3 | 58.6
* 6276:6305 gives 4.2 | 64.7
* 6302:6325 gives 3.9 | 60.5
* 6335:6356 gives 3.7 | 56.5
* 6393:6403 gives 0.4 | 59.4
